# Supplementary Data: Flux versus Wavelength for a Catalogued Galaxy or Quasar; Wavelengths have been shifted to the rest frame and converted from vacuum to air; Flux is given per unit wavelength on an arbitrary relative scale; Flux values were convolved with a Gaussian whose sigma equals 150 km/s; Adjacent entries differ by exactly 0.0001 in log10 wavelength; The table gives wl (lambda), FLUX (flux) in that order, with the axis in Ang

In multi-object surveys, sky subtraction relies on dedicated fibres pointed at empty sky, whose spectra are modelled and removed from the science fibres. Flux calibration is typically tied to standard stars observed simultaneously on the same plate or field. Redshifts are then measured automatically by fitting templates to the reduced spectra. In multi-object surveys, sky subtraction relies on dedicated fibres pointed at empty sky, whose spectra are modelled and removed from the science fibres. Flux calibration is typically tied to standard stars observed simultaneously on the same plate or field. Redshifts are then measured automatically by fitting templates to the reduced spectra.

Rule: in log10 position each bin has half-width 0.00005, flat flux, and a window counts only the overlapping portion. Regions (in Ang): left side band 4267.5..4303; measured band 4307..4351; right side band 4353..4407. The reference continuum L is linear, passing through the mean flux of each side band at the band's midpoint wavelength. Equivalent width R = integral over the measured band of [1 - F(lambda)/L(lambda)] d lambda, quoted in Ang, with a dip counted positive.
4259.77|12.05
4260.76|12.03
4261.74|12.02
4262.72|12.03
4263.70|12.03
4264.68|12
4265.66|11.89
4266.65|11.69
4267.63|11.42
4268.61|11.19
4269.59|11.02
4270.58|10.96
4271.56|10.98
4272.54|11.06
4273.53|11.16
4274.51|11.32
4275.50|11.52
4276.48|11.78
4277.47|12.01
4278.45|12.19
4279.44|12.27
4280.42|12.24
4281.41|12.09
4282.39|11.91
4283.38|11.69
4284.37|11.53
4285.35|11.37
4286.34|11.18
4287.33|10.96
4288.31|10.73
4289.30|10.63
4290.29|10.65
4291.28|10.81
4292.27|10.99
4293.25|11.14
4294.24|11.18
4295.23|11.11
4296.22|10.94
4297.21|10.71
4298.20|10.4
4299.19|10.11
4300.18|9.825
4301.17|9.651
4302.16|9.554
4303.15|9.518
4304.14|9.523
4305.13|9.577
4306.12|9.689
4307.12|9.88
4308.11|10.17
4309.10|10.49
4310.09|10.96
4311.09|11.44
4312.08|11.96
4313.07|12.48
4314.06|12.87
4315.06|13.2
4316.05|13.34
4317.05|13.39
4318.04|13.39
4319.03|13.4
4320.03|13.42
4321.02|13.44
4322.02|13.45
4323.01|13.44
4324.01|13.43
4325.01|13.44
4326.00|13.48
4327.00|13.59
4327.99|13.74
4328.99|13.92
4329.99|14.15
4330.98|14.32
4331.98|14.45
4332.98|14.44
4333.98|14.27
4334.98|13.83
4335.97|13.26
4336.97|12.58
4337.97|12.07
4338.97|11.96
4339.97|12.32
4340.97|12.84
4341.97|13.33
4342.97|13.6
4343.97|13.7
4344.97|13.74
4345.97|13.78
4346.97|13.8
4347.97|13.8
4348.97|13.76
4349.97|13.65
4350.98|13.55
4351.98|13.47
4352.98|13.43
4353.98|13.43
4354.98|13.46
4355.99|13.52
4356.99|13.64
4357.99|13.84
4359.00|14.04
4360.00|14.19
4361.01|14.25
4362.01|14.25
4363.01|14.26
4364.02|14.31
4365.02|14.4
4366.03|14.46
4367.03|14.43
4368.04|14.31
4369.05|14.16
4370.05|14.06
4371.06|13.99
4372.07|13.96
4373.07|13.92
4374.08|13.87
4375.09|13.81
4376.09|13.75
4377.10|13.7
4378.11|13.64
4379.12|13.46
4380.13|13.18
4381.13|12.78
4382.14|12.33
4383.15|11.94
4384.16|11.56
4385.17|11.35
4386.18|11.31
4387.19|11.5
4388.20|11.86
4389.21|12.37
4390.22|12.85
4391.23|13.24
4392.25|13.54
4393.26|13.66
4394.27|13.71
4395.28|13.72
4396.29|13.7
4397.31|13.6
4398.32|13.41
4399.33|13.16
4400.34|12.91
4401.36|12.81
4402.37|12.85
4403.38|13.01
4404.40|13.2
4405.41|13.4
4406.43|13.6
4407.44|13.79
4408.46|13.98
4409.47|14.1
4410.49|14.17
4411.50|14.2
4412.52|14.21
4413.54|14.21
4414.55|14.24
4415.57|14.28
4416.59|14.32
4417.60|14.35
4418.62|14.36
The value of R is -3.5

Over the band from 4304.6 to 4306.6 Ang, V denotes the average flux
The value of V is 9.64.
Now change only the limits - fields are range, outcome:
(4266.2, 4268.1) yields 11.6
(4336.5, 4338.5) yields 12.3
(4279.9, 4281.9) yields 12.2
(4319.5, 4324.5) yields 13.4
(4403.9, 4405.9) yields 13.3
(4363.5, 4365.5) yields 14.4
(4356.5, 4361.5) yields 14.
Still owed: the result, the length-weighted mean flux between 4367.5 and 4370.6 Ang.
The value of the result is 14.1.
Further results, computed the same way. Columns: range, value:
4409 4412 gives 14.2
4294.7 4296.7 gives 11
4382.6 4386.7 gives 11.5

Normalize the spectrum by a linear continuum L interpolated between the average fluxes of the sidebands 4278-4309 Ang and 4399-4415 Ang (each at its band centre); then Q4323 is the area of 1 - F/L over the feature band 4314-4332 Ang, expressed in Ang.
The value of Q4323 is -3.21 Ang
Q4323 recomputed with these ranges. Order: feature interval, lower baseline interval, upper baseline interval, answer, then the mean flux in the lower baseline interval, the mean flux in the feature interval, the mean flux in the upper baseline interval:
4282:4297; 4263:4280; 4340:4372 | 1.2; 11.6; 11.1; 13.8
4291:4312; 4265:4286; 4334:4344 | 3.0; 11.6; 10.4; 13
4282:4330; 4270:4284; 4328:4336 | 4.9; 11.6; 11.6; 14.1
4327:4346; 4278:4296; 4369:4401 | -1.9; 11.4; 13.5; 13.1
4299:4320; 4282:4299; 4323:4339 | 1.8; 11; 11.2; 13.6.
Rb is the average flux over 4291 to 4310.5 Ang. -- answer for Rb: 10.3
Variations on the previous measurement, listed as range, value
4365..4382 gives 13.8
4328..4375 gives 13.8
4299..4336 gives 12.3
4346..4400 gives 13.5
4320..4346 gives 13.5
